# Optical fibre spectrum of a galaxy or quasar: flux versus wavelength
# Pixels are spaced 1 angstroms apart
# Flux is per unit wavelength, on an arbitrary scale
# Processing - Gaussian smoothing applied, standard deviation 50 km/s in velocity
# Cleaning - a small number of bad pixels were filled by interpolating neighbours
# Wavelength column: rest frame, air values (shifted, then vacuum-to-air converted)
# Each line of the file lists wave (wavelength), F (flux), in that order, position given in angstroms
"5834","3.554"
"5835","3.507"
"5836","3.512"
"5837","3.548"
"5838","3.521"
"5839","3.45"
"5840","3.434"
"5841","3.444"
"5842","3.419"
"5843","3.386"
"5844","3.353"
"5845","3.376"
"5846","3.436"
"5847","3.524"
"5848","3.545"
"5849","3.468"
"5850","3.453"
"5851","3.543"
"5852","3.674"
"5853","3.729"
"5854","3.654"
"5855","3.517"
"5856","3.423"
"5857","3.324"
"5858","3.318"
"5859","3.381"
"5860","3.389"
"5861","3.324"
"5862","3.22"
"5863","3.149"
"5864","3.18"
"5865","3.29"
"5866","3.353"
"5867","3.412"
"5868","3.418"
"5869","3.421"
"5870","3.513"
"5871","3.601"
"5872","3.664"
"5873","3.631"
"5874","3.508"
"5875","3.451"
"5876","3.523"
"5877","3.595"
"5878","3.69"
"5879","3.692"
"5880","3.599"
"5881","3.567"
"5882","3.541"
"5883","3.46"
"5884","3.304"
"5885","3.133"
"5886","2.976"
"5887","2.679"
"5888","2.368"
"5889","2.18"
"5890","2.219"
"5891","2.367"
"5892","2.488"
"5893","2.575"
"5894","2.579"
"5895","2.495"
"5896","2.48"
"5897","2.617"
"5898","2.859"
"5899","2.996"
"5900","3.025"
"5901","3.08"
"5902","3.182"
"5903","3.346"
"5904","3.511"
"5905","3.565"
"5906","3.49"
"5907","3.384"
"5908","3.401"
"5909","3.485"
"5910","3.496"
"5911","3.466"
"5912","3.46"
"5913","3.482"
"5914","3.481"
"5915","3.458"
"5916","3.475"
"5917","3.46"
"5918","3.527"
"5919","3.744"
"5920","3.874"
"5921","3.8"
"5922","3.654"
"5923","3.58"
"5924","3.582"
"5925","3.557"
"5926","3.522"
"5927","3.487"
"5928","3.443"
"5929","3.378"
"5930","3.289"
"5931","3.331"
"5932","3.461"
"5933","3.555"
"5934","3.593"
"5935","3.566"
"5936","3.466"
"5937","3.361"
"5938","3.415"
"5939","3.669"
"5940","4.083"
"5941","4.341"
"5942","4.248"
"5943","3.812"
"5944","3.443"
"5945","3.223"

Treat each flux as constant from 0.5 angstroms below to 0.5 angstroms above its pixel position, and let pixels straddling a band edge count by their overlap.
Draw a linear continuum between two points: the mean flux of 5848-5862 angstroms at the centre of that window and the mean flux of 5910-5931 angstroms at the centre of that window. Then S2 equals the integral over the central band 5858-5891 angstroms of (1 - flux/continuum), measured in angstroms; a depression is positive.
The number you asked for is 2.0 angstroms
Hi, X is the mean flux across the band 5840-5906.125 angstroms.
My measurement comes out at 3.25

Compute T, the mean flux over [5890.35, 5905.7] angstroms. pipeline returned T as 2.88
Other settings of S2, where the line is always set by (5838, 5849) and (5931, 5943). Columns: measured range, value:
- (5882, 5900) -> 4.3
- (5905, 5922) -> 0.5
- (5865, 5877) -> 0.1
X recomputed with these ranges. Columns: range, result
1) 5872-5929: 3.27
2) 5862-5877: 3.43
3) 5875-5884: 3.56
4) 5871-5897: 3.07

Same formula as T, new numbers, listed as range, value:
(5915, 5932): 3.54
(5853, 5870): 3.38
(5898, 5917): 3.37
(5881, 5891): 2.88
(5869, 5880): 3.58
